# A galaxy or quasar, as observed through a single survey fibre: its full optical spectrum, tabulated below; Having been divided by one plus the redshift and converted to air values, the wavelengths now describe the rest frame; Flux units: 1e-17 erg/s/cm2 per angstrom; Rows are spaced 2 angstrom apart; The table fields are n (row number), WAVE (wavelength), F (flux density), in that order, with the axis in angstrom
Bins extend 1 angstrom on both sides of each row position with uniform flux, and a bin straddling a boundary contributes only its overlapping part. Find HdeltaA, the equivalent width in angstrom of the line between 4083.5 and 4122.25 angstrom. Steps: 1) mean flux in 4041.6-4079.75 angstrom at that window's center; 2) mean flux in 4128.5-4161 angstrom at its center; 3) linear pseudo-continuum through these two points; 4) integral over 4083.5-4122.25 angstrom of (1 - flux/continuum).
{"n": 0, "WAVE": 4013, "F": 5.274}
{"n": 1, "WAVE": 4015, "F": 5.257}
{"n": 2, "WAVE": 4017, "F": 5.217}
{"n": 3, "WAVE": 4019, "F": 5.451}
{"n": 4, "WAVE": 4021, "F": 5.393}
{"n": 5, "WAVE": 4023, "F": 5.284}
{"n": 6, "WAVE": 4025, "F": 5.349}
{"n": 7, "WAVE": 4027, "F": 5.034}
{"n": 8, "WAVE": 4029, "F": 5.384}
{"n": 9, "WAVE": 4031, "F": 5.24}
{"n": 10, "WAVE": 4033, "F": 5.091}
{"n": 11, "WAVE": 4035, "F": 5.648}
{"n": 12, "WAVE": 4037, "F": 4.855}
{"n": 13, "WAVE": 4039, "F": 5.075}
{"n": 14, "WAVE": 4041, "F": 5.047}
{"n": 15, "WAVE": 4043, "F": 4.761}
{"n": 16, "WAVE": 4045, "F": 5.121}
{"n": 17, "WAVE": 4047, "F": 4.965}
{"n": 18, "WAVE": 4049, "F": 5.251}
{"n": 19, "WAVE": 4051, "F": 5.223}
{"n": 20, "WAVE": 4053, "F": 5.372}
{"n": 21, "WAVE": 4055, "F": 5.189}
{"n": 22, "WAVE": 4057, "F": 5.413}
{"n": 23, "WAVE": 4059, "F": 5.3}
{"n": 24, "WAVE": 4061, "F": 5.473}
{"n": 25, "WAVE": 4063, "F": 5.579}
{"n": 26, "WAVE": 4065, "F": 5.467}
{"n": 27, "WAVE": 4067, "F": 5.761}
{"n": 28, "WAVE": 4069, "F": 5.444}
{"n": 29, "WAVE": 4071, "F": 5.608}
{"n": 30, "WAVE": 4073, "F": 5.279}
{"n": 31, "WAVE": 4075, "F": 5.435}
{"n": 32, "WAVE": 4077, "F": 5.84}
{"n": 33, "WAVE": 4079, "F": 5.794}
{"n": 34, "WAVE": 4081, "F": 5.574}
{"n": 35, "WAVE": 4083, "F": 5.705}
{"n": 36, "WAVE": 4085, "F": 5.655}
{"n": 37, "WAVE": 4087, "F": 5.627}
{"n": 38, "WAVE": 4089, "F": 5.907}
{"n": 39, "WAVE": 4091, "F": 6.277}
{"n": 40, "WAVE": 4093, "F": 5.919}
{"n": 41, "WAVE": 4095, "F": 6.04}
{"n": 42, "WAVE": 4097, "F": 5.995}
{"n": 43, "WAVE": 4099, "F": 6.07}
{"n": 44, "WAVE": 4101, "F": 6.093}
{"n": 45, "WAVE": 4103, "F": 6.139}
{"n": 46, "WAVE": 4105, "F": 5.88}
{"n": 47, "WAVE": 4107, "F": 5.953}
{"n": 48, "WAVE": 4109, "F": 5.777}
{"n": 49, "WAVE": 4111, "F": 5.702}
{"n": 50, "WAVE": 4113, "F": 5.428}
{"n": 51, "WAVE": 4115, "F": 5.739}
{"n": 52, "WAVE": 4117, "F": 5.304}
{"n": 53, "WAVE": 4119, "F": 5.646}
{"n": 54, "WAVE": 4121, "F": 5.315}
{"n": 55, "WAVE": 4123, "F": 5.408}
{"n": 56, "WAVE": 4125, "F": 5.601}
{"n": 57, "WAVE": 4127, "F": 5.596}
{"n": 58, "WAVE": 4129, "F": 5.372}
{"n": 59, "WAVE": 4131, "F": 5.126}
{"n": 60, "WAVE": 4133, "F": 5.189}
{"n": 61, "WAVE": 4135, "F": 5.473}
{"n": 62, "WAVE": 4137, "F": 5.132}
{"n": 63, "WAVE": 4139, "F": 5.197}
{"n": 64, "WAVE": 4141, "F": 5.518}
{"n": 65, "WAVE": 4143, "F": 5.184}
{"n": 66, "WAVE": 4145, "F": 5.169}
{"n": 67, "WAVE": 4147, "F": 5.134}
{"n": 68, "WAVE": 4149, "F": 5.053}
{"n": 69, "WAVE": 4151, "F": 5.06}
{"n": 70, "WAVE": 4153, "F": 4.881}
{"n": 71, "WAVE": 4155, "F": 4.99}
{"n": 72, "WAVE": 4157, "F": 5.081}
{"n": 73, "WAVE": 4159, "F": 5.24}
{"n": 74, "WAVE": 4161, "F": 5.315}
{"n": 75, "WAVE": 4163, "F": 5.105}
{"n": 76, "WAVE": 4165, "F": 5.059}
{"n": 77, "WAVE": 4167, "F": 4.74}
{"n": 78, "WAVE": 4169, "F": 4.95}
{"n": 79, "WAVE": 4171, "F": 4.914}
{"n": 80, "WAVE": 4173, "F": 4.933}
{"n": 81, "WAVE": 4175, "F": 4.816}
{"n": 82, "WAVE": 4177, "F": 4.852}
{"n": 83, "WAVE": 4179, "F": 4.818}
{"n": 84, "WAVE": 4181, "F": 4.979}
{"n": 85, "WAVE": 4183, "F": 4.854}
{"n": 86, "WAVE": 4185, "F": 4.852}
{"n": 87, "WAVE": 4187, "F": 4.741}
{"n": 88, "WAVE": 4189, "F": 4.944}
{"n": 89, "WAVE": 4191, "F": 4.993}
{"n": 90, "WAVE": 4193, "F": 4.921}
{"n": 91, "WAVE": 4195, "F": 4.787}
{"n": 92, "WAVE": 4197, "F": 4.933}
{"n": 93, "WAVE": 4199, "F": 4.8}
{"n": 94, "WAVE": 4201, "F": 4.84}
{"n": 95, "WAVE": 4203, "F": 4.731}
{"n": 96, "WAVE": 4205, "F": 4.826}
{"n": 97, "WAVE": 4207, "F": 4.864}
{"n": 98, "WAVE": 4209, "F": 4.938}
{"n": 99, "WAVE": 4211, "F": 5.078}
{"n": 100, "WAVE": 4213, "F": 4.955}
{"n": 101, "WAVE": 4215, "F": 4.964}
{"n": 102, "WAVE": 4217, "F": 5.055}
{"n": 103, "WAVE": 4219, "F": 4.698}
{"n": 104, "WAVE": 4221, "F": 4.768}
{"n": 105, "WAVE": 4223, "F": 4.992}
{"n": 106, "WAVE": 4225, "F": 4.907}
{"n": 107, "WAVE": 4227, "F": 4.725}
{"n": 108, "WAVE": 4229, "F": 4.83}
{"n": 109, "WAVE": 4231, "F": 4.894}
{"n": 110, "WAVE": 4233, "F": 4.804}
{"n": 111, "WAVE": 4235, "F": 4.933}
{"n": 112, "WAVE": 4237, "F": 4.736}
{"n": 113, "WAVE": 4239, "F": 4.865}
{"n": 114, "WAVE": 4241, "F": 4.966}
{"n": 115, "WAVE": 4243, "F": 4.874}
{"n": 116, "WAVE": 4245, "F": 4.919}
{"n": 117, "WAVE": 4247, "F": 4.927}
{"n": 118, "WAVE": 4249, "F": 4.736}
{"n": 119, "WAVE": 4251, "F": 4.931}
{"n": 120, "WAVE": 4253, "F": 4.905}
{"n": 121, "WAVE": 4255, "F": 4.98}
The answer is -3.92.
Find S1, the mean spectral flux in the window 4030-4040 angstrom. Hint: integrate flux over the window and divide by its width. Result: 5.18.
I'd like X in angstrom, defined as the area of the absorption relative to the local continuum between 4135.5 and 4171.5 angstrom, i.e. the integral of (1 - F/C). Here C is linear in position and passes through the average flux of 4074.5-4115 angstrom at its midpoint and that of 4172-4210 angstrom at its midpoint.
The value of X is 1.0 angstrom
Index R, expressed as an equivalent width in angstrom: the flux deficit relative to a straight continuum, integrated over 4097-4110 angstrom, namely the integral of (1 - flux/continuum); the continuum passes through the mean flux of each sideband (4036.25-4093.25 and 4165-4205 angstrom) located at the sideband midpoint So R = -1.8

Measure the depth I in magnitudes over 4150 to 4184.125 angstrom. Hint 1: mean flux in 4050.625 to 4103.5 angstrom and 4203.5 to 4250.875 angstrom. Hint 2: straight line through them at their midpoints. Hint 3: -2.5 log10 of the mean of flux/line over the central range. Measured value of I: 0.05 mag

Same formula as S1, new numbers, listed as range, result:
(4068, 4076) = 5.44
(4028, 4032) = 5.31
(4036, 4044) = 4.93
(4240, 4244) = 4.92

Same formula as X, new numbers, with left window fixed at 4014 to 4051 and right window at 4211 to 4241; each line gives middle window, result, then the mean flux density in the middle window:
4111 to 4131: -1.7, 5.48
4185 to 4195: 0.1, 4.88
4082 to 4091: -1.2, 5.79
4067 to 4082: -1.3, 5.58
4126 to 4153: -1.2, 5.23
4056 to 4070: -1.0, 5.49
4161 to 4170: 0.0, 5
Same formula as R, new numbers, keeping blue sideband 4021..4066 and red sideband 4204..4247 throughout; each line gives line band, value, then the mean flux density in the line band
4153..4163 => -0.2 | 5.12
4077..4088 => -1.1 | 5.69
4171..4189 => 0.4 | 4.86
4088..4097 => -1.6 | 6.03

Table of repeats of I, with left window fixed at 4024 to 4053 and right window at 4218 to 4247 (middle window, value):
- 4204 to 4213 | -0.01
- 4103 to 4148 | -0.09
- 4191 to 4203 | 0.01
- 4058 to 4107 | -0.13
